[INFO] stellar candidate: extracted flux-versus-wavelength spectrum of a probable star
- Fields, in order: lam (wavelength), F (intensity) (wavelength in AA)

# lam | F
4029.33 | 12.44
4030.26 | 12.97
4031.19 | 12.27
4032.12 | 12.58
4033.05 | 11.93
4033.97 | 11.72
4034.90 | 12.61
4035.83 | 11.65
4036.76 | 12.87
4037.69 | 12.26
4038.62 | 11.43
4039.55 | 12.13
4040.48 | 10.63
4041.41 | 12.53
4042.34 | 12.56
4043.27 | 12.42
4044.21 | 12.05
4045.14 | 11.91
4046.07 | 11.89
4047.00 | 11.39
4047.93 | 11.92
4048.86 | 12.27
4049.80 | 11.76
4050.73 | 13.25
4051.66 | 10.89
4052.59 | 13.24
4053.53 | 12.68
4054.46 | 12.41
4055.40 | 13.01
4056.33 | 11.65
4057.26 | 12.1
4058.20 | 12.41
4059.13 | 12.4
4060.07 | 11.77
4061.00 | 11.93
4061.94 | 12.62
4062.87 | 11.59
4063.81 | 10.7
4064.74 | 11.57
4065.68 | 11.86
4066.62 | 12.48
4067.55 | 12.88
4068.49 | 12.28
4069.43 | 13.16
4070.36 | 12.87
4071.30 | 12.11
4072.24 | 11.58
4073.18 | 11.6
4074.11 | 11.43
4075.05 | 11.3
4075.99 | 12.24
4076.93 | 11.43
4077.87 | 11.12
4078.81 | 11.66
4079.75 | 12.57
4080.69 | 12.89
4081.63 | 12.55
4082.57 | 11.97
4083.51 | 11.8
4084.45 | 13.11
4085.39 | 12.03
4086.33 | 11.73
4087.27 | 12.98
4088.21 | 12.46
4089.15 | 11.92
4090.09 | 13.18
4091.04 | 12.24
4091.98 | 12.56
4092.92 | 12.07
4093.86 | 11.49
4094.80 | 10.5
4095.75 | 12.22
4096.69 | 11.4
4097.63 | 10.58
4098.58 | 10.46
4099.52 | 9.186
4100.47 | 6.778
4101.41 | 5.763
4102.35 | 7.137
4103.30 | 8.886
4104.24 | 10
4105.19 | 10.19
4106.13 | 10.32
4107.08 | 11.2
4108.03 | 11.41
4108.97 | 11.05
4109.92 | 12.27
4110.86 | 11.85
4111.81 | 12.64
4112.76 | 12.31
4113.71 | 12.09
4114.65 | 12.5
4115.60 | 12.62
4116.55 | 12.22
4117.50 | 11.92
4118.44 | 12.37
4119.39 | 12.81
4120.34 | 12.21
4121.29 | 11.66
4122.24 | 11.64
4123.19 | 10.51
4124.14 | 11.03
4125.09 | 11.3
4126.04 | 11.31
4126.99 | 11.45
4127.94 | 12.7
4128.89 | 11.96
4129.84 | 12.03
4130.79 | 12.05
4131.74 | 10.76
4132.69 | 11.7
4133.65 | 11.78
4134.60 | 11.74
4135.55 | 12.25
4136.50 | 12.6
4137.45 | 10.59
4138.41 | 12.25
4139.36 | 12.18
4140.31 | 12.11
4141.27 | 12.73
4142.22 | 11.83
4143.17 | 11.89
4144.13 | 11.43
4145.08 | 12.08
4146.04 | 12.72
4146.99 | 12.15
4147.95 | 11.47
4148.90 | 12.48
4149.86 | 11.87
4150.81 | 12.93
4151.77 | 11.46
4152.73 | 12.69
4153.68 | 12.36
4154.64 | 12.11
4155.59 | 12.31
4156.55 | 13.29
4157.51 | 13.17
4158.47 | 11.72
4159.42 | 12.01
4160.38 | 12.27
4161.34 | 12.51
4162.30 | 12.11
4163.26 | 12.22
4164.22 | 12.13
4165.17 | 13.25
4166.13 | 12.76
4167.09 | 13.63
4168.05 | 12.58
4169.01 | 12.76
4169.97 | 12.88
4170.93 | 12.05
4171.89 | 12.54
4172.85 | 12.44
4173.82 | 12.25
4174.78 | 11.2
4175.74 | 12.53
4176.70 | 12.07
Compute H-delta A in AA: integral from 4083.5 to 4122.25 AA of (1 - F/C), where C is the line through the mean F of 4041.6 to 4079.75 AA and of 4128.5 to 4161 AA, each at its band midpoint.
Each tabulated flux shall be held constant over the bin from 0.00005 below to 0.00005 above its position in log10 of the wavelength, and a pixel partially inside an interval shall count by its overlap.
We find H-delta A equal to 2.4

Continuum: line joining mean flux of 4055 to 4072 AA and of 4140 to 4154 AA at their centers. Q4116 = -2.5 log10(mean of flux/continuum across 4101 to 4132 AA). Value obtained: 0.08 mag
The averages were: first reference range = 12.2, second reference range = 12.1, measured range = 11.3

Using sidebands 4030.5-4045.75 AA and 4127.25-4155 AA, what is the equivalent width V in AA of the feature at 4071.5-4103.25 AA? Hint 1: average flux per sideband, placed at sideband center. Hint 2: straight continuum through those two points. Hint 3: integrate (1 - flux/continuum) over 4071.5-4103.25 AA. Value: 2.0 AA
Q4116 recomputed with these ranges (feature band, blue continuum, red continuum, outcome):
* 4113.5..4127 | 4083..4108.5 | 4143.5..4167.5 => -0.035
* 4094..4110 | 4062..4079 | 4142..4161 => 0.207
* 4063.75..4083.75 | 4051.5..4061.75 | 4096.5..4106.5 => -0.093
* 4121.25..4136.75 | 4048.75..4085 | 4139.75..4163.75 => 0.049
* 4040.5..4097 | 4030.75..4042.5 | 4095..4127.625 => -0.045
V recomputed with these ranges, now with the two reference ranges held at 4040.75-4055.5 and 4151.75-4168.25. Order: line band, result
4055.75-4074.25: 0.29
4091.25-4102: 1.79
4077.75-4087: 0.08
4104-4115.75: 0.76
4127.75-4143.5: 0.64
